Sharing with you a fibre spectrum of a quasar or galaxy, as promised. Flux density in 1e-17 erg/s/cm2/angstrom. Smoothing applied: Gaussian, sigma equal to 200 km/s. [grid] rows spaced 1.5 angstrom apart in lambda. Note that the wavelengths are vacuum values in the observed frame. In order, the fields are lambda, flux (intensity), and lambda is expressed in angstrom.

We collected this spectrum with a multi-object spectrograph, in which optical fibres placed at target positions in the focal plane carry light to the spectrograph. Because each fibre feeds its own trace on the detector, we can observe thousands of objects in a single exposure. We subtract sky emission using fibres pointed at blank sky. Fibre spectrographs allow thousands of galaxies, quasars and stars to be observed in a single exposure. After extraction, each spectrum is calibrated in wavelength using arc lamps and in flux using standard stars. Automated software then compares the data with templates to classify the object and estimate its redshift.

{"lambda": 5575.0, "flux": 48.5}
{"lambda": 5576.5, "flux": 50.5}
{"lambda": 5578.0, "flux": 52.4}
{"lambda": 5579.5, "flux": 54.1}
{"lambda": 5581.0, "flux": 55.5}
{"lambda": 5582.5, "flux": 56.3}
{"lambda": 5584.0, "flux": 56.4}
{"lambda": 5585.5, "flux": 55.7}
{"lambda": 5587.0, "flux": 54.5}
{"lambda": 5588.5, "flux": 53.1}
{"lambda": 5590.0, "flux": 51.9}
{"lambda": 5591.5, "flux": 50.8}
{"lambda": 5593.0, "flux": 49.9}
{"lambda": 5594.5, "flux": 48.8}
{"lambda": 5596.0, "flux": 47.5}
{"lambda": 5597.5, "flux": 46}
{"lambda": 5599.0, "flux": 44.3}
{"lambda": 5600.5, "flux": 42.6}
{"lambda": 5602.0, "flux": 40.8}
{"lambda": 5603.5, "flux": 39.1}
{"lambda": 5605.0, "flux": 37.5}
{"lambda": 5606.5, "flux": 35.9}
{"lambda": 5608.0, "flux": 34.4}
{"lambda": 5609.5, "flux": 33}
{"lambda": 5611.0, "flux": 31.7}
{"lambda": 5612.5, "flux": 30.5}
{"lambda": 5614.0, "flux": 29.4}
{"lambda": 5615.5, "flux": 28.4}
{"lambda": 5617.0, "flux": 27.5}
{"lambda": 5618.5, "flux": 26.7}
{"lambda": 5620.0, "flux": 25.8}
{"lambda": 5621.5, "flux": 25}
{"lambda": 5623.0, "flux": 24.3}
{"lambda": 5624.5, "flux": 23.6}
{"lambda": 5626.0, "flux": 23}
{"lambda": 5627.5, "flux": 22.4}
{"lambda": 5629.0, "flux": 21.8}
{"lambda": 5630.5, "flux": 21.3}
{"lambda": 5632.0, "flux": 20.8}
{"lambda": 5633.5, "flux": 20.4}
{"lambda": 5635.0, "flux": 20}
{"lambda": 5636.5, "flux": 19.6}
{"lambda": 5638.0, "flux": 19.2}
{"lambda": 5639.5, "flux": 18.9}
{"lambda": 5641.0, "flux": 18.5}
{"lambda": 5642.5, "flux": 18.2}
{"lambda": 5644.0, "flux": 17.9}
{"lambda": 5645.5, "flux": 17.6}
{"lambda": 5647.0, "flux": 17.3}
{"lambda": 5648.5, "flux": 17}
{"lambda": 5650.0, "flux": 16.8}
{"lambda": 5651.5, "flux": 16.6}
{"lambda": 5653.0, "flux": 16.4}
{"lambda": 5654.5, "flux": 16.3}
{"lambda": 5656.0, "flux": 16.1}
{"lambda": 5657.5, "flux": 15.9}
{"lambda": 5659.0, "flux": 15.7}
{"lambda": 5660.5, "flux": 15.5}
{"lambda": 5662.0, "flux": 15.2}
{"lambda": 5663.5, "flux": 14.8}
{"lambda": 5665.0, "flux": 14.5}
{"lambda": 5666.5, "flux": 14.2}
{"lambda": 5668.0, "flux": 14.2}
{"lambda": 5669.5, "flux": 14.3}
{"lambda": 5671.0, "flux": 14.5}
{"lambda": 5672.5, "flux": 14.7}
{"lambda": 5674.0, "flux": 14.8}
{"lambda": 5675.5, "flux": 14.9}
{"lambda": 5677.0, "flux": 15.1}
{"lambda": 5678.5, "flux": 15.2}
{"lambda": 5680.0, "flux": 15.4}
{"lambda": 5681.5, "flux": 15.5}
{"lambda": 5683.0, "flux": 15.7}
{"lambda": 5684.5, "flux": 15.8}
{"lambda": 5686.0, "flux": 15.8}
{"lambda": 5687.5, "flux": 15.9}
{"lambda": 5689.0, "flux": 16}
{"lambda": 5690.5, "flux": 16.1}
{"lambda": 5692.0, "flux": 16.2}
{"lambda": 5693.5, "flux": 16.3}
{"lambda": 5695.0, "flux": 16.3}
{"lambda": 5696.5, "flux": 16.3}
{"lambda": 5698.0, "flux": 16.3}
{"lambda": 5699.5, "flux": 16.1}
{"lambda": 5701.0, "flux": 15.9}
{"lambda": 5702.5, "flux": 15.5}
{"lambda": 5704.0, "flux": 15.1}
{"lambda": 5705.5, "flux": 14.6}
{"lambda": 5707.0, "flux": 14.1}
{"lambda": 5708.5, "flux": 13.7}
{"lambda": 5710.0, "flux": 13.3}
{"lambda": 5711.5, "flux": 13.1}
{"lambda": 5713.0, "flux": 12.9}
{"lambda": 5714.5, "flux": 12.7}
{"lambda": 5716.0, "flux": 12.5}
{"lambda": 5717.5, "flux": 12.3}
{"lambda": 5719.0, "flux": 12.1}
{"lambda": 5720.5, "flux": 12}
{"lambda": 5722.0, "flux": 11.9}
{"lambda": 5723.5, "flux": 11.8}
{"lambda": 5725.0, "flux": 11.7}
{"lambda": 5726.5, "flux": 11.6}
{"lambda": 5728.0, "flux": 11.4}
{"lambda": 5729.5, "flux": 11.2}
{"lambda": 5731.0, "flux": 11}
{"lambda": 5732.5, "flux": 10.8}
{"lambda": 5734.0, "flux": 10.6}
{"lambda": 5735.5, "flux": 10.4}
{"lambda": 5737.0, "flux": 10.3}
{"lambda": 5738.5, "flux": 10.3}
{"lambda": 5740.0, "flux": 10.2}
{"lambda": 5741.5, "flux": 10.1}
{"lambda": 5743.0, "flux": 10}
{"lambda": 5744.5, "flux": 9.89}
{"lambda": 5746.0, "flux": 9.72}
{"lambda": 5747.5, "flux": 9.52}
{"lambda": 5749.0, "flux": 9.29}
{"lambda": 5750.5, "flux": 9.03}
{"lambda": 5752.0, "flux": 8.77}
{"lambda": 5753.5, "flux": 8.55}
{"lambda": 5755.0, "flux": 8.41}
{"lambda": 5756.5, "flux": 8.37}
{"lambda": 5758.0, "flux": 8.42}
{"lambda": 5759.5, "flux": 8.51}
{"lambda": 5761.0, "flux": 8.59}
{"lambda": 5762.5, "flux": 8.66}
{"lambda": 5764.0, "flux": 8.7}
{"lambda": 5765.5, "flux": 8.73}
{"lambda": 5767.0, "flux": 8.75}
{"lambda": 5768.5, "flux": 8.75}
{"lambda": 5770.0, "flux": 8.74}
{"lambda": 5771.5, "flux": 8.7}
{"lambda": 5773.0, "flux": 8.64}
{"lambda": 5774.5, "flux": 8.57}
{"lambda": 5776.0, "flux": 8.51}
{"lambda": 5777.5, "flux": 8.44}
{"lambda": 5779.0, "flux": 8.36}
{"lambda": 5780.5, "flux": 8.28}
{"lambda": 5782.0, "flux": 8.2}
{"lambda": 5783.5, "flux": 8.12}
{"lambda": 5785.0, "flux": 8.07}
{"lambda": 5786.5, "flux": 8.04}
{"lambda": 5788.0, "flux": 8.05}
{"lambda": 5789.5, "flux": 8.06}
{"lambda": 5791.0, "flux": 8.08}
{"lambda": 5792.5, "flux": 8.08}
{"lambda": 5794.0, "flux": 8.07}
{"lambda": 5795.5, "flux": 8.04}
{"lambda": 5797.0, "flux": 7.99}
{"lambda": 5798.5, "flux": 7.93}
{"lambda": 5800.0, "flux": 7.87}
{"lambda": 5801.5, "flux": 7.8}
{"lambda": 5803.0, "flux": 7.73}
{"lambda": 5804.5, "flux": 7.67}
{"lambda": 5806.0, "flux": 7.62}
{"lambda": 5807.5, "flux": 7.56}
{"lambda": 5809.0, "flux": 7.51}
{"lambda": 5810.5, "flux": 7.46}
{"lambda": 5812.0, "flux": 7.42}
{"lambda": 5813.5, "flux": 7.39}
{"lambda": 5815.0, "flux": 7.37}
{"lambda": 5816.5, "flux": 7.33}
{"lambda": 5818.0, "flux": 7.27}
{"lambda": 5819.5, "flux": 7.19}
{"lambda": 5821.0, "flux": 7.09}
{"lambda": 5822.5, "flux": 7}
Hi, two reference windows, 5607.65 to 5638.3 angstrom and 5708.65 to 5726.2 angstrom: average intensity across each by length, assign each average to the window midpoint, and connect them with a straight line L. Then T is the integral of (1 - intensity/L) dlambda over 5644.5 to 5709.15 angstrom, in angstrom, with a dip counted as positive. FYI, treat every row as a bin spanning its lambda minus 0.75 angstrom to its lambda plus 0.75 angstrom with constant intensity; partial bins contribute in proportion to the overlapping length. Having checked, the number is 7.3 angstrom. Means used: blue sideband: 25.1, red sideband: 12.4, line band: 15.6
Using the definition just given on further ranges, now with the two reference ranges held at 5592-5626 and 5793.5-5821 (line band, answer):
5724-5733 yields 3.49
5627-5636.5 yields 3.25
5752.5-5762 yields 3.94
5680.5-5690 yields 3.36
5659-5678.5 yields 8.71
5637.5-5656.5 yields 7.86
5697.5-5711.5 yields 4.48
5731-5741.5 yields 4.20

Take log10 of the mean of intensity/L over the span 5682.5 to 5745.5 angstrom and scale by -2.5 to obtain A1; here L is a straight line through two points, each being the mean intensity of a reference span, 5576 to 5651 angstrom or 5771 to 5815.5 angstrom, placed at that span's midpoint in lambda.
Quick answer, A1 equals 0.42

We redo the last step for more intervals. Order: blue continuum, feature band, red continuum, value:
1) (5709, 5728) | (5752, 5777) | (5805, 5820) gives 0.15 mag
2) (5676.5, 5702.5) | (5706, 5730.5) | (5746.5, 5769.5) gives 0.04 mag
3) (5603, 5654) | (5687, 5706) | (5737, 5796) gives 0.03 mag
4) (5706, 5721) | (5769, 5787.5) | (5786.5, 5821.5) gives 0.10 mag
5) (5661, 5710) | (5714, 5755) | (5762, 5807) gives 0.11 mag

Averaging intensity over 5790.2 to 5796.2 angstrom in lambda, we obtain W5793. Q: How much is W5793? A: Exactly 8.07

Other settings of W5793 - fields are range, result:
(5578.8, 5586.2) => 55.6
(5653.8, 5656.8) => 16.2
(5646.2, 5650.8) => 17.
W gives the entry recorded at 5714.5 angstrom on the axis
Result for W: 12.7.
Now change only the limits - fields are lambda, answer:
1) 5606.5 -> 35.9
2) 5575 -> 48.5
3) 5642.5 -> 18.2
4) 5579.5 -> 54.1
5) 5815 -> 7.37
